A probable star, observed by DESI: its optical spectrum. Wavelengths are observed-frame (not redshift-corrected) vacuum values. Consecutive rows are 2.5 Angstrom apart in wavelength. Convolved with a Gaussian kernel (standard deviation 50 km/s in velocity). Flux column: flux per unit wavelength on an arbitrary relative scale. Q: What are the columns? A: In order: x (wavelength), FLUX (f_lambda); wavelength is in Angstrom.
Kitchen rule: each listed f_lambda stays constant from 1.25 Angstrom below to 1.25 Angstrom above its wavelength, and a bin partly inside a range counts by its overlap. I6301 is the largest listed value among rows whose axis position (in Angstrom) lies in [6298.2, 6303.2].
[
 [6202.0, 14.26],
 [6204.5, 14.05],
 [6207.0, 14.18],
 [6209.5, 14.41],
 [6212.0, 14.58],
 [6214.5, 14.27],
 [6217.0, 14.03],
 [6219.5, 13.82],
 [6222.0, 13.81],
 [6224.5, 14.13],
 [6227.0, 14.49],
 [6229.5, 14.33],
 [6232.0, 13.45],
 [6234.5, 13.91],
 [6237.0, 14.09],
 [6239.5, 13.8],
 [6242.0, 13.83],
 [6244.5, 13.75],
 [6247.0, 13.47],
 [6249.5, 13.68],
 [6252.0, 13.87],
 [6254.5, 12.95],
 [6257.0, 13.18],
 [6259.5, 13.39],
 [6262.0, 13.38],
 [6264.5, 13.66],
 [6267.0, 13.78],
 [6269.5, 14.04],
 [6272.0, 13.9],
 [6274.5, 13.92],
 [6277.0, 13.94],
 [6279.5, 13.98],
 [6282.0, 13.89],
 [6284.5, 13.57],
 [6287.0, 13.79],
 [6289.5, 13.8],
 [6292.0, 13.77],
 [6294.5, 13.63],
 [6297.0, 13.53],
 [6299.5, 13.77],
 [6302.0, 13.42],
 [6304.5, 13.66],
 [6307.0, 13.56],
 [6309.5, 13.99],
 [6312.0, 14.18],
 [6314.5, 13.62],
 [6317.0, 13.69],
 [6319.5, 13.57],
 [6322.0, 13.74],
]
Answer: 13.77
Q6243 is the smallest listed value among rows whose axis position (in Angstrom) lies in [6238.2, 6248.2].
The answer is 13.47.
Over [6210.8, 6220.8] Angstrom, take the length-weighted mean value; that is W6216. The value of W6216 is 14.2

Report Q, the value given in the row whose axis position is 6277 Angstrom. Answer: 13.94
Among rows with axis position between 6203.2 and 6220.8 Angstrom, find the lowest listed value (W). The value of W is 13.82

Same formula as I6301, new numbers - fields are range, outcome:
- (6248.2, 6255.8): 13.87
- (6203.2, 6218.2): 14.58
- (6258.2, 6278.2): 14.04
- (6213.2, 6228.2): 14.49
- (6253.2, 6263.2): 13.39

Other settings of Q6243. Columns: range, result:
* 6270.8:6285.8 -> 13.57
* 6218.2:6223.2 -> 13.81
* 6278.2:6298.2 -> 13.53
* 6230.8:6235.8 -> 13.45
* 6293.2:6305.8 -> 13.42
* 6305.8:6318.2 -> 13.56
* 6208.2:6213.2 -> 14.41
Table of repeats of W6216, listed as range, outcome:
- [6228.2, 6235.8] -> 13.9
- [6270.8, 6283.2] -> 13.9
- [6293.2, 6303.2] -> 13.6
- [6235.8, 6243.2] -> 13.9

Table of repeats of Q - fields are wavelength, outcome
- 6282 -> 13.89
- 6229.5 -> 14.33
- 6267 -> 13.78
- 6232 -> 13.45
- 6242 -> 13.83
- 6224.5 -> 14.13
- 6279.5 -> 13.98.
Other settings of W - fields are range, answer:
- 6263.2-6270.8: 13.66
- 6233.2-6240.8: 13.8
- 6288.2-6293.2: 13.77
